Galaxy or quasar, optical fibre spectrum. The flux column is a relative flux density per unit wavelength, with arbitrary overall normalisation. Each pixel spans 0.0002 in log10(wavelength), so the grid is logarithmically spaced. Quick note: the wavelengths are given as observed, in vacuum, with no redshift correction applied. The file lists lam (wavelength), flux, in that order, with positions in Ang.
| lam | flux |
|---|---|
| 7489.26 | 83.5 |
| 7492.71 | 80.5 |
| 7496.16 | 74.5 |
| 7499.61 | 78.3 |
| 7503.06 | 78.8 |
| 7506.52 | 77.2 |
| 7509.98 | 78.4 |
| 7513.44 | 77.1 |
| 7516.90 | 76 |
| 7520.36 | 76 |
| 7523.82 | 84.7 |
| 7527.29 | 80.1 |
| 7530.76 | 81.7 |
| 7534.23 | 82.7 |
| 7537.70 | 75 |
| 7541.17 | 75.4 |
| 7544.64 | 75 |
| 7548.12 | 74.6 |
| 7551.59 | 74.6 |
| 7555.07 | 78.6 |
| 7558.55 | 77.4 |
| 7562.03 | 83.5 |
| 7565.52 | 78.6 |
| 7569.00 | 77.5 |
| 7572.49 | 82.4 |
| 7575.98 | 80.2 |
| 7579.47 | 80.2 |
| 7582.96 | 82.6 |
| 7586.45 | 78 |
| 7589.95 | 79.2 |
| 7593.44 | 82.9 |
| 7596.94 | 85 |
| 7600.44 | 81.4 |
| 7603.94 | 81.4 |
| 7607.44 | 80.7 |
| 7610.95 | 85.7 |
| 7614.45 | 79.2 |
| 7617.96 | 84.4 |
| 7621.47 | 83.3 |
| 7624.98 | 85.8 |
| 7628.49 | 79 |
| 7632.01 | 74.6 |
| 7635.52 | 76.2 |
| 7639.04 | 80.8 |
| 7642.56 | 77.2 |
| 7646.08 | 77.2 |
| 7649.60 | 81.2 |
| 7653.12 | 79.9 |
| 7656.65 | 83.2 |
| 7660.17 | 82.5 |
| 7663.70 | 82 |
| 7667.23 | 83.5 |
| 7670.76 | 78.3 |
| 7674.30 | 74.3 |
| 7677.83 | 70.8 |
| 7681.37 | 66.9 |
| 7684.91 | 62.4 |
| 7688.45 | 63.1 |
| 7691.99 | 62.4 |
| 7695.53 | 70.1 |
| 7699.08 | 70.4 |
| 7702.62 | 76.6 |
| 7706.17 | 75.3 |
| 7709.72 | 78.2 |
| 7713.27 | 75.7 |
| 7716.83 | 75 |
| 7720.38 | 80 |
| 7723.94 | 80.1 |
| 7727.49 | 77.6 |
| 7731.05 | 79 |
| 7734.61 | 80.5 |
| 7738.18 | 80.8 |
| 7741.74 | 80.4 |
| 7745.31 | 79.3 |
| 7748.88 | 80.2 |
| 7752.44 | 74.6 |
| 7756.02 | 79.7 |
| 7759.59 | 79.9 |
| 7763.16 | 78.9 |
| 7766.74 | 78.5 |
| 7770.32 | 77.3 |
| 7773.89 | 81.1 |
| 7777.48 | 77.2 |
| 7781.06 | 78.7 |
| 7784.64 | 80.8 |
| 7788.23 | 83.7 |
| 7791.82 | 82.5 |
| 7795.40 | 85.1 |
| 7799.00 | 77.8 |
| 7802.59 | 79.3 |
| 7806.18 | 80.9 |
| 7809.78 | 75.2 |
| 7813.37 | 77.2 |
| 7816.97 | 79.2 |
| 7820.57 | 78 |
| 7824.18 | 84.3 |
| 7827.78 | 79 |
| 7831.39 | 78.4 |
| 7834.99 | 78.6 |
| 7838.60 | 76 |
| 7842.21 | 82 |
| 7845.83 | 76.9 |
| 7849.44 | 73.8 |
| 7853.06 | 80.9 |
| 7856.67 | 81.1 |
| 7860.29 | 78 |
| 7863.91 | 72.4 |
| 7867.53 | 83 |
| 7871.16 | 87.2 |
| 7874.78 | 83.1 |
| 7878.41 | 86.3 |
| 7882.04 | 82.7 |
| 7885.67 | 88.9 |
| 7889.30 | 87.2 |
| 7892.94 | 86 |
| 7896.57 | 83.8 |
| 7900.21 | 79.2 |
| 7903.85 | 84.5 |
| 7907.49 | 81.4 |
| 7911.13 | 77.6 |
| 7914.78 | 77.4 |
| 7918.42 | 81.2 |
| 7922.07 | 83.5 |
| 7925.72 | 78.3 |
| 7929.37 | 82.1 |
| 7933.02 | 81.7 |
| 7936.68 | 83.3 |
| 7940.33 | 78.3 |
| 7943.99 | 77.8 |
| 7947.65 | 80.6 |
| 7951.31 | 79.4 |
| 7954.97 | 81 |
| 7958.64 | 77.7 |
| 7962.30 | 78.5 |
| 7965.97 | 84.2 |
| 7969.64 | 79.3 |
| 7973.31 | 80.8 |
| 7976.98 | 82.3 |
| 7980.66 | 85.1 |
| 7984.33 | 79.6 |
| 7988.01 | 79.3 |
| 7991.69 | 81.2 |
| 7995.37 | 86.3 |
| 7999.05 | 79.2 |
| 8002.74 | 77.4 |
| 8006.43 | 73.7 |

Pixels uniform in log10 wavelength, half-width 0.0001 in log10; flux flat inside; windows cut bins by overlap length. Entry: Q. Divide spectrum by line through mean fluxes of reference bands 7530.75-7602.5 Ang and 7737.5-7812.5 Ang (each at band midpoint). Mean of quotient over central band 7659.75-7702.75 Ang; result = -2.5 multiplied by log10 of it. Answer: 0.106 mag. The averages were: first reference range 79.3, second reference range 79.6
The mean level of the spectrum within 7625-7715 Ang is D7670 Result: 75.5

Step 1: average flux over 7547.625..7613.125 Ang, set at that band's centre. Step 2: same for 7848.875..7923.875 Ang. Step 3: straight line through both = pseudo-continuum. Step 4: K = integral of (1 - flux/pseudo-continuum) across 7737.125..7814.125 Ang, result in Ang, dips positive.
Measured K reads 1.8 Ang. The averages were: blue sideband 80.3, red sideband 82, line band 79.5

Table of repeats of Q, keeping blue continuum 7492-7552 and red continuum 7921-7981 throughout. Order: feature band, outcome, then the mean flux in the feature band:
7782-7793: -0.03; 82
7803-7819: 0.02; 78.3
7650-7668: -0.05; 82.1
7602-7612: -0.05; 82.3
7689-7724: 0.08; 73.7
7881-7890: -0.08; 86.5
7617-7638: -0.03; 80.4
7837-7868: 0.03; 78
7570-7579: -0.04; 80.8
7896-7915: 0.00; 80.7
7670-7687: 0.13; 69.9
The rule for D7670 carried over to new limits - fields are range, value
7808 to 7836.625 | 78.8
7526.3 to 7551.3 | 77.5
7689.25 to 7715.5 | 72.4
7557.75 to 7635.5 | 81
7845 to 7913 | 81.9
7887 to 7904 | 84.2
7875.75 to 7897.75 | 85.8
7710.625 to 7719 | 75.9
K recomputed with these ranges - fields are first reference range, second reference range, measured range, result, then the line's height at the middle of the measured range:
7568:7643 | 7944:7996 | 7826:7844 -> 0.5 Ang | 80.9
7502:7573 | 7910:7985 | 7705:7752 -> 0.4 Ang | 79.3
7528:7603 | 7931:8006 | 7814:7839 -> 0.3 Ang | 80.1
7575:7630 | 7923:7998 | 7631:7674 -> 1.1 Ang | 81.7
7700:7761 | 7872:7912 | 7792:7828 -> 0.6 Ang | 81.1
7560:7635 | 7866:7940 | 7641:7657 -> 0.4 Ang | 81.4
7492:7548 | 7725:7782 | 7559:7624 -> -2.5 Ang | 78.4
